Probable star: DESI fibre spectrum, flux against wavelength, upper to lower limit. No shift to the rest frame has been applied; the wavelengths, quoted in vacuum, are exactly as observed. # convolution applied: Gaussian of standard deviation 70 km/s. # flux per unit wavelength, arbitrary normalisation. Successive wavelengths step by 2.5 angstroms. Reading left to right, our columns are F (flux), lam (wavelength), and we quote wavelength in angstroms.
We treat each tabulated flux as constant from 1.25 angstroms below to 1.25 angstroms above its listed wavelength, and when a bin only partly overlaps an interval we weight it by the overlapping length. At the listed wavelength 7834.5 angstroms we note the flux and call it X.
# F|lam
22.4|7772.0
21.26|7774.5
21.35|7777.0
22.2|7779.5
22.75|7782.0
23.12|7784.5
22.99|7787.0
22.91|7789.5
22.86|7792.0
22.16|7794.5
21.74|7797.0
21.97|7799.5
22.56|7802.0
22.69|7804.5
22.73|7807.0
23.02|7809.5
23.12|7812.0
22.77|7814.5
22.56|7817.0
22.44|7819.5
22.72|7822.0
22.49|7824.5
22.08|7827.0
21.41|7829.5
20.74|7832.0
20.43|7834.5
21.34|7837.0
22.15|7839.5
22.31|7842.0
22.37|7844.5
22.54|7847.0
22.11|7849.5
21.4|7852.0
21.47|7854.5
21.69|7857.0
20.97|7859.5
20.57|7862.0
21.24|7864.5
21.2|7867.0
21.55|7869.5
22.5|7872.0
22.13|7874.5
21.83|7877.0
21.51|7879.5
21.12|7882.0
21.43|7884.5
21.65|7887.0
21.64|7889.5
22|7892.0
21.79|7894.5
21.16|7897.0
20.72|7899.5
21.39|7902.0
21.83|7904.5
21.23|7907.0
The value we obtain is 20.43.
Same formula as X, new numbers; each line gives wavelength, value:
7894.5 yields 21.79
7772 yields 22.4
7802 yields 22.56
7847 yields 22.54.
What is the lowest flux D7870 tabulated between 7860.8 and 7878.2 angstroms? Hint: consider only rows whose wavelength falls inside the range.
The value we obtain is 20.57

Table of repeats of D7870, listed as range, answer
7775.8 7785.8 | 21.35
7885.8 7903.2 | 20.72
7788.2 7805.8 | 21.74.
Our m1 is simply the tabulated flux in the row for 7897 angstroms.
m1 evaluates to 21.16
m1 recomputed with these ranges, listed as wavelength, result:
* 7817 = 22.56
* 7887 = 21.65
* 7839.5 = 22.15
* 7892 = 22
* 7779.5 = 22.2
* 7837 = 21.34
